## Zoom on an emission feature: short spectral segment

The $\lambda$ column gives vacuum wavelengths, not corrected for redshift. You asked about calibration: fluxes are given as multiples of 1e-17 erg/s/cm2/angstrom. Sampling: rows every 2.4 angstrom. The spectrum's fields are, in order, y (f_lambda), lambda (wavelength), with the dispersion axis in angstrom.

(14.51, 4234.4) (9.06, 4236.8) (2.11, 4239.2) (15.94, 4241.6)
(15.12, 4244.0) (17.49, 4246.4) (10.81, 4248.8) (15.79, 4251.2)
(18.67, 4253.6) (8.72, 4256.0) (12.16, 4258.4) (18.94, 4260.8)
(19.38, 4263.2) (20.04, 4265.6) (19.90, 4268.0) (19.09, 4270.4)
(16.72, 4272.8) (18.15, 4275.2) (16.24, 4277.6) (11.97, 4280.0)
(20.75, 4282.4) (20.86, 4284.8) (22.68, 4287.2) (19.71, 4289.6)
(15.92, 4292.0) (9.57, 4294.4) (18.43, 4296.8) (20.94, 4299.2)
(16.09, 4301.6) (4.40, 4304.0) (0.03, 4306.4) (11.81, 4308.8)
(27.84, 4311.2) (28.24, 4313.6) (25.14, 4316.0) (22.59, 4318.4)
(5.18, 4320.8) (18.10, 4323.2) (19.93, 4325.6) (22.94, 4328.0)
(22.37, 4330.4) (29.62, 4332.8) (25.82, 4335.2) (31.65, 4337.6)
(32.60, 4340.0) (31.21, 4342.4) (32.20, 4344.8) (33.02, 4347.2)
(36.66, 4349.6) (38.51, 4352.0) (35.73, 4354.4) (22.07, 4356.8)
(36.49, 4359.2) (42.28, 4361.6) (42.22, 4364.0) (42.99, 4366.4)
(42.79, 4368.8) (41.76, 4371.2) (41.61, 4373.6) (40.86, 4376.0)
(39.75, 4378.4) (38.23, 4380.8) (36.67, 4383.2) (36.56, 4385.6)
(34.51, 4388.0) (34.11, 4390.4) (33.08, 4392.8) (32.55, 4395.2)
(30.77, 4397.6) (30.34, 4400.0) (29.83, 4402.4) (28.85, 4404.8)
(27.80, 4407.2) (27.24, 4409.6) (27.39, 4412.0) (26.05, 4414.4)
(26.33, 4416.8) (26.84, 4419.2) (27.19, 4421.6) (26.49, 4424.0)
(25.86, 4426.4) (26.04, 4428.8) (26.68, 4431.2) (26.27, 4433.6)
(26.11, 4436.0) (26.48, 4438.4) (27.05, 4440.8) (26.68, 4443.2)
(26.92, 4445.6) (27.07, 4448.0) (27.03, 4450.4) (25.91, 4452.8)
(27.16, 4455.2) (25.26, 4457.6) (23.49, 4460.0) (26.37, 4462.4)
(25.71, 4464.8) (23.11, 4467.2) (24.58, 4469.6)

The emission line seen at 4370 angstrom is Ly-alpha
